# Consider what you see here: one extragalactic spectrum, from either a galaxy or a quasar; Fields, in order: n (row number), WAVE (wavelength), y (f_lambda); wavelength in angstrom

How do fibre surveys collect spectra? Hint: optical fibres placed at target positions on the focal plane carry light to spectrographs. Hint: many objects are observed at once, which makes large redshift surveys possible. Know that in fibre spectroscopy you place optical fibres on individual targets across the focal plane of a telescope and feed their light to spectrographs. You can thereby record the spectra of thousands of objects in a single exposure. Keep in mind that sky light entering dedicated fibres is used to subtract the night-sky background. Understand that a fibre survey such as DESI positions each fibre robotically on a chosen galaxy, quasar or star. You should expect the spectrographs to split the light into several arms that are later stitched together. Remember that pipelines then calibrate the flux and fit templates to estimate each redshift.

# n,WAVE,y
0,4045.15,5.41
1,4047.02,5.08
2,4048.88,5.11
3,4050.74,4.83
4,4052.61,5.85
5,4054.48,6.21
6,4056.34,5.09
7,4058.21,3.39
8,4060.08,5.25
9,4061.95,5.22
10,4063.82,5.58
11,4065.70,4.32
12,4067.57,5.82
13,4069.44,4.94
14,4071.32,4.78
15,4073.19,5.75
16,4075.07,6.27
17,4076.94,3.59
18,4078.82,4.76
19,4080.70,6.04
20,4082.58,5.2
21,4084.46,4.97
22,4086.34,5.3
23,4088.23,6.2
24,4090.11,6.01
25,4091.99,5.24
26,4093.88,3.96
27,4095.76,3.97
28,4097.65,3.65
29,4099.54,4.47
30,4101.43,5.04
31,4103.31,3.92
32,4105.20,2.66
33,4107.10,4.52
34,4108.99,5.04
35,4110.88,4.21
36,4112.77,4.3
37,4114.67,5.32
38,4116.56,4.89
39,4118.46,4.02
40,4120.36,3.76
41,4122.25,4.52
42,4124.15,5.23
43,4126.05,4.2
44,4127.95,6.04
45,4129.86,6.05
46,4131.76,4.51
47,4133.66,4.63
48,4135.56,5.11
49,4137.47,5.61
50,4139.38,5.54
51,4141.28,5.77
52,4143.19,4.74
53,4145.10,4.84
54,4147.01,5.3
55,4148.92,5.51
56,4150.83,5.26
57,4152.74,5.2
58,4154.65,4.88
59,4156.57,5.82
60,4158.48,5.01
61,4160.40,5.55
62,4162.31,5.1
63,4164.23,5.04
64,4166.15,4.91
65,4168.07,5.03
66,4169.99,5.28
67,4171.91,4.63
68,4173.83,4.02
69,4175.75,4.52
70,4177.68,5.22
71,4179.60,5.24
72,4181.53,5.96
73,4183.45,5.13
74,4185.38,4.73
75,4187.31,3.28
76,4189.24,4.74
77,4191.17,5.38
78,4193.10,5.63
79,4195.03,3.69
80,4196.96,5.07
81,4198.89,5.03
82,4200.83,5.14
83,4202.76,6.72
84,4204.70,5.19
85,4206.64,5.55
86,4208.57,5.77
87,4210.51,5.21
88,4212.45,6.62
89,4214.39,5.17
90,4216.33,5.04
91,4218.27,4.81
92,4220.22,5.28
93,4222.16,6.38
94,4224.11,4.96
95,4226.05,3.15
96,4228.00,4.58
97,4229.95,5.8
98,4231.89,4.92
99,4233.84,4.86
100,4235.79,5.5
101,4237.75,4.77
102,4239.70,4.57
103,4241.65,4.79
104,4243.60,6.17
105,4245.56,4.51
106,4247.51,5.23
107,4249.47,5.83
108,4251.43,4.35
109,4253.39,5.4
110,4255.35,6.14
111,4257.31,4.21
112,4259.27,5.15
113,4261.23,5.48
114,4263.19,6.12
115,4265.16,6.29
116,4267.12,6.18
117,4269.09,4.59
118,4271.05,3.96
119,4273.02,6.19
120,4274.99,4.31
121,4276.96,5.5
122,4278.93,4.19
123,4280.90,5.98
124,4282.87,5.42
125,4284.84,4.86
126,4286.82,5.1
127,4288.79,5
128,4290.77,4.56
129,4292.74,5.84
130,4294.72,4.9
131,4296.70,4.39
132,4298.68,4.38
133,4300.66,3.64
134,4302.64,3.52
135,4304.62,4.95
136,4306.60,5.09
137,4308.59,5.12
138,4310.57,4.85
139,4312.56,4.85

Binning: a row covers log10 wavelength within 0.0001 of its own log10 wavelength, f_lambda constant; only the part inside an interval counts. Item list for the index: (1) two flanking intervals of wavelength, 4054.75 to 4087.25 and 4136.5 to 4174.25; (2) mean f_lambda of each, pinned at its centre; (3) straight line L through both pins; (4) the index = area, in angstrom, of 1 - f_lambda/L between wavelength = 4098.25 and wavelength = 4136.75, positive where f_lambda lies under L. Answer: 3.9 angstrom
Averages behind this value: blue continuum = 5.1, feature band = 4.62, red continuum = 5.17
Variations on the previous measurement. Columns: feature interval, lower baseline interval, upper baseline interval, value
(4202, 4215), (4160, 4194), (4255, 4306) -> -2.0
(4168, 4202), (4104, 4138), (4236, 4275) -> 0.5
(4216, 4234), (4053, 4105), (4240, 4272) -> 0.8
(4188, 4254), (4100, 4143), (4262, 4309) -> -3.4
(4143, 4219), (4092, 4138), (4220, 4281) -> -4.3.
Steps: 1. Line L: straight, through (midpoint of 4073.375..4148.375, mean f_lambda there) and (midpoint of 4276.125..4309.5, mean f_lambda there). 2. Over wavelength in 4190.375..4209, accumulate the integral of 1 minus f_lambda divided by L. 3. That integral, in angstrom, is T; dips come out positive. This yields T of -1.71 angstrom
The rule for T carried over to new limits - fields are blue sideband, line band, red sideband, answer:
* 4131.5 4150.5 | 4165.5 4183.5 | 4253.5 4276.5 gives 0.8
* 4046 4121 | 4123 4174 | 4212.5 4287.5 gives -1.8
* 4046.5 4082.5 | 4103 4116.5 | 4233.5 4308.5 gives 2.1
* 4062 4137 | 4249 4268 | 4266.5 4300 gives -2.0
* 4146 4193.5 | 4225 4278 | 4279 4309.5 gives -2.5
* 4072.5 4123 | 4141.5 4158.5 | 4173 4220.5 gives -0.9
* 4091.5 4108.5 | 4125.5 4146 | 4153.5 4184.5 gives -2.5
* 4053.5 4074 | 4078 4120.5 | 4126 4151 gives 4.1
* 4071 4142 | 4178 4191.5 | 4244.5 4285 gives 0.4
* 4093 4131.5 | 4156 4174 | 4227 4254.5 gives -1.3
